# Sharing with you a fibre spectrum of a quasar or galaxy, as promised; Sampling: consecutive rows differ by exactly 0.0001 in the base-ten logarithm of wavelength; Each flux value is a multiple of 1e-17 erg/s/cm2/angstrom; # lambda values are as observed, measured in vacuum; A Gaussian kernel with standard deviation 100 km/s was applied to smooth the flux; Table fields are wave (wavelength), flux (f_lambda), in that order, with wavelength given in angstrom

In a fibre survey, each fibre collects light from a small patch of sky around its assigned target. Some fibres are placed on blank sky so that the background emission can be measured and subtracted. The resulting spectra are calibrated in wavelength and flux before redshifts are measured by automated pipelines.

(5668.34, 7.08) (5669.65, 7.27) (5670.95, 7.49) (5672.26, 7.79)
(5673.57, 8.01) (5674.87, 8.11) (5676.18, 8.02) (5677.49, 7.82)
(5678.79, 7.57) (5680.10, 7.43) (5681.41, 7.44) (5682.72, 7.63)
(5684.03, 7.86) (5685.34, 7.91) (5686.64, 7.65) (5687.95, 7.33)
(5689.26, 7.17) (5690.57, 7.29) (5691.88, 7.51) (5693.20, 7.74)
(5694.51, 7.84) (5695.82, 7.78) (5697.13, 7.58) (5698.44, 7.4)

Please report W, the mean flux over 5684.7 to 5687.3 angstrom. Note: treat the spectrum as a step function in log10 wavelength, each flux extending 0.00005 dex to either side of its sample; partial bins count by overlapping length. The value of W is 7.8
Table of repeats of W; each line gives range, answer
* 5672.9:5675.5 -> 8.07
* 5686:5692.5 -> 7.39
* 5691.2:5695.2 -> 7.68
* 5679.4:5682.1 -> 7.42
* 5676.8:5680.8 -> 7.61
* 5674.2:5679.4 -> 7.9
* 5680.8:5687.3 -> 7.71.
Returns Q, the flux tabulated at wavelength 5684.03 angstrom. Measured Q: 7.86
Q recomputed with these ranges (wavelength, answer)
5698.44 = 7.4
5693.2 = 7.74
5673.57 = 8.01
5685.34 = 7.91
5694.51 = 7.84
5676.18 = 8.02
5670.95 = 7.49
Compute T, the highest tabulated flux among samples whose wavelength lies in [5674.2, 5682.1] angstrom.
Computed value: 8.11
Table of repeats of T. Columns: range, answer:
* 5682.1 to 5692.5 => 7.91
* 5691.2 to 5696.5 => 7.84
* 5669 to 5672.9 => 7.79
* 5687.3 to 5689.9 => 7.33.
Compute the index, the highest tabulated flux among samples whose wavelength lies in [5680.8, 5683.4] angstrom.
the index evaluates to 7.63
